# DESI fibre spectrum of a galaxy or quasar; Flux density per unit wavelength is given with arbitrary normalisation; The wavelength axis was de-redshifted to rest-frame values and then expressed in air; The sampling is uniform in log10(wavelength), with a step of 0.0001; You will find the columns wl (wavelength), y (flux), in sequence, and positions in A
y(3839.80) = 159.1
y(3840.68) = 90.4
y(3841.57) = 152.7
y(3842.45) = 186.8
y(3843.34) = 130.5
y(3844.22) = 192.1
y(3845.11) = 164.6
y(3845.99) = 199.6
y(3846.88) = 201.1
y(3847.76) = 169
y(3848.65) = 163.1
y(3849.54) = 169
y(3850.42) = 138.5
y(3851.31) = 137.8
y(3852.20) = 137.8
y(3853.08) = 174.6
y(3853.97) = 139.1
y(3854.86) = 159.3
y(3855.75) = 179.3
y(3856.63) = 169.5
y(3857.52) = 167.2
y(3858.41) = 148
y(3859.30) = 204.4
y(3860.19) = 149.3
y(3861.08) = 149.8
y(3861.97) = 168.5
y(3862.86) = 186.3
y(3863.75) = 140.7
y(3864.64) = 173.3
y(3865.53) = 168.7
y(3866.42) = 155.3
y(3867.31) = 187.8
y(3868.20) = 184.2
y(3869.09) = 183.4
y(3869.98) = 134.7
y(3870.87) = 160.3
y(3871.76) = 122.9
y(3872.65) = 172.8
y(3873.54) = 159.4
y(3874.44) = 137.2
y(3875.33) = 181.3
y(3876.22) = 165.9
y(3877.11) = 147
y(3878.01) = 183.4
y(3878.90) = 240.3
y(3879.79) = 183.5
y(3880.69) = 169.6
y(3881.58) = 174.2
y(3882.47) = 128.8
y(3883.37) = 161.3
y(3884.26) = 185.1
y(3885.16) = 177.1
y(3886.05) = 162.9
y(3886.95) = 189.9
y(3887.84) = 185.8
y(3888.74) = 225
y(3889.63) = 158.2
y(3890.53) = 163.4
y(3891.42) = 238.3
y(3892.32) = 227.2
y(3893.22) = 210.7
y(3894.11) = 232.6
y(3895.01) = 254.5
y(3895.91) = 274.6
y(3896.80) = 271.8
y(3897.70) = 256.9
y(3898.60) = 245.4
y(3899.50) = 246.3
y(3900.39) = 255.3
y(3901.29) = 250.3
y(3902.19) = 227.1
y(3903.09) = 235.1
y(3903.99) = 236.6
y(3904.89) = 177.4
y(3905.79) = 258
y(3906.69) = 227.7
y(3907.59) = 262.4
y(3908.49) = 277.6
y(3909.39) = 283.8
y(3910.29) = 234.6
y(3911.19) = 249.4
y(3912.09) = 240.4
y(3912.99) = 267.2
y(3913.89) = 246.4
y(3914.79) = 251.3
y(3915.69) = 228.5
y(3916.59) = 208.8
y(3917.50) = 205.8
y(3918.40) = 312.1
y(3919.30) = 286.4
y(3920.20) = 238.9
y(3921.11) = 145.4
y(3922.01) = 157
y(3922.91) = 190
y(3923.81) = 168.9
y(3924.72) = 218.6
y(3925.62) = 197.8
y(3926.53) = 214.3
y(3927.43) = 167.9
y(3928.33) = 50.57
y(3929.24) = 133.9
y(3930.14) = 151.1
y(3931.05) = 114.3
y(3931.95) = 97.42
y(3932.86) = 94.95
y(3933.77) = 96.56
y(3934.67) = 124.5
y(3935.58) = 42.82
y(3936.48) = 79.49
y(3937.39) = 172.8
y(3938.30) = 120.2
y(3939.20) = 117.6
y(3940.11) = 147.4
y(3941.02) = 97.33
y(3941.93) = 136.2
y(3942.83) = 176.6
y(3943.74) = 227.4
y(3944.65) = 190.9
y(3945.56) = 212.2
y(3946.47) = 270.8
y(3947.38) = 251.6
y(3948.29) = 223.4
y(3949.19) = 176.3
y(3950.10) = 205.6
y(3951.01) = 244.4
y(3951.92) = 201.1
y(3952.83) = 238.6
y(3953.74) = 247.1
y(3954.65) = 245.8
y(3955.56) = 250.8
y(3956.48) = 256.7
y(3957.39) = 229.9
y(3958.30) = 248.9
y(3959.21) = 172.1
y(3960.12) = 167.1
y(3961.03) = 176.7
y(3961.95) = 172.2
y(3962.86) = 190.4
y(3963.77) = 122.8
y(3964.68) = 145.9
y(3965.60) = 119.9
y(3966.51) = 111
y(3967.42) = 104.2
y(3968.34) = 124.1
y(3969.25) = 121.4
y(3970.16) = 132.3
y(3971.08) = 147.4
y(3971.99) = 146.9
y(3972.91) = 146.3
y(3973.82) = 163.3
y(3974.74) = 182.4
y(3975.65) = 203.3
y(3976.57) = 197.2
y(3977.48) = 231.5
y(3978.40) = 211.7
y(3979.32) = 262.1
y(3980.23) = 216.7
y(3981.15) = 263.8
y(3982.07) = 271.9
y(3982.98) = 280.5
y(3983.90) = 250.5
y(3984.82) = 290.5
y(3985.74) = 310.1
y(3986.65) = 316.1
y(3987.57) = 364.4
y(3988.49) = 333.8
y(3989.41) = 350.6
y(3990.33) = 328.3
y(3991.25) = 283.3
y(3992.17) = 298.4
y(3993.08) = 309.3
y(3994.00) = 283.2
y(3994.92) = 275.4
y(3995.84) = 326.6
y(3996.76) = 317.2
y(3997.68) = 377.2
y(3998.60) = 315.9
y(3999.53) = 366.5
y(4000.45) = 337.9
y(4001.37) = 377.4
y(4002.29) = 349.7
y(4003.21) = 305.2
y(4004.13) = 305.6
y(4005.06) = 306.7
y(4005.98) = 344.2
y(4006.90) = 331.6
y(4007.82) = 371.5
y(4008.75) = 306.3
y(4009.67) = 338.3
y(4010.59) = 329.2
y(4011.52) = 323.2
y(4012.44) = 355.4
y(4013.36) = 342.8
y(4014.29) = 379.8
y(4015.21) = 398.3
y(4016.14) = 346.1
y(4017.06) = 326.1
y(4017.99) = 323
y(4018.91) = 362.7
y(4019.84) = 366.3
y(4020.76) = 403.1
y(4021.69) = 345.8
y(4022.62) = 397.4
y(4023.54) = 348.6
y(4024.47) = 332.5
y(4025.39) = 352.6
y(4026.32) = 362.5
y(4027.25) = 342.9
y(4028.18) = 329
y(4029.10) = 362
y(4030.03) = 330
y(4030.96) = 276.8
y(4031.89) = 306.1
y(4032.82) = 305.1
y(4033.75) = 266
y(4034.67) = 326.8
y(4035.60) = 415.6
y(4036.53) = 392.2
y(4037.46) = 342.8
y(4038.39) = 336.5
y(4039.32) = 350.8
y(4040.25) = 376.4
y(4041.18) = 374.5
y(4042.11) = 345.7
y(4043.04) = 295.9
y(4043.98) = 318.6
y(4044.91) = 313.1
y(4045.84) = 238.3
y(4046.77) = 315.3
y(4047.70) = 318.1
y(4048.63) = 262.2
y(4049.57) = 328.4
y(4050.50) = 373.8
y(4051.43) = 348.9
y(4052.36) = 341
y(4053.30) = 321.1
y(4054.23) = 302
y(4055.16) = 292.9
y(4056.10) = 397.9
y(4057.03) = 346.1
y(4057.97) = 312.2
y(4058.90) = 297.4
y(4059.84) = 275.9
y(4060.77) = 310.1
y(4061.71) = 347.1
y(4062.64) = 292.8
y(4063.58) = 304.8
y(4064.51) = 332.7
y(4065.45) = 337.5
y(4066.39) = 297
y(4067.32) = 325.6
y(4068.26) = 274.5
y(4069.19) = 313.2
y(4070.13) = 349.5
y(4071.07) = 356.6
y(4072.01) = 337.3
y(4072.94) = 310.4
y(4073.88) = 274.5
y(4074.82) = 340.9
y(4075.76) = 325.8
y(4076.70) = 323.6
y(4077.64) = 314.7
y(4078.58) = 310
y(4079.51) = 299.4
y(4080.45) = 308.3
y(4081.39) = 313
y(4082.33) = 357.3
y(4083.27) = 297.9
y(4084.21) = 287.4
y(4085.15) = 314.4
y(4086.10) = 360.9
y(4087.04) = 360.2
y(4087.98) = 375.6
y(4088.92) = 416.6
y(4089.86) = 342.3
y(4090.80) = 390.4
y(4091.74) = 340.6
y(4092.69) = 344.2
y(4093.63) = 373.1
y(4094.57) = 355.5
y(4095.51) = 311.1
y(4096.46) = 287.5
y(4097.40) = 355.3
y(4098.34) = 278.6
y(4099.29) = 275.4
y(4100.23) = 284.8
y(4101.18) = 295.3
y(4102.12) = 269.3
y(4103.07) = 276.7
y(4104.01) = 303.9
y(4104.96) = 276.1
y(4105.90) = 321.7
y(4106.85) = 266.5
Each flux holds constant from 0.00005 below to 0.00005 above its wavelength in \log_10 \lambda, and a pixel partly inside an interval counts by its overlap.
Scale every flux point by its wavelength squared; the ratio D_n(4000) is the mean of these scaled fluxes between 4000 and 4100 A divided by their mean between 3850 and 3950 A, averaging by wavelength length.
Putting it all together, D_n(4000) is 1.91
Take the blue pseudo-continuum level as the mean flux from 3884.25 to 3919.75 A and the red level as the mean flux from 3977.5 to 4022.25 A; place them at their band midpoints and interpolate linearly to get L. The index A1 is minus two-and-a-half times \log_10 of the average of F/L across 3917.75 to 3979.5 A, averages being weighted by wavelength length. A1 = 0.49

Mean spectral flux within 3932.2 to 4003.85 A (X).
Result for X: 220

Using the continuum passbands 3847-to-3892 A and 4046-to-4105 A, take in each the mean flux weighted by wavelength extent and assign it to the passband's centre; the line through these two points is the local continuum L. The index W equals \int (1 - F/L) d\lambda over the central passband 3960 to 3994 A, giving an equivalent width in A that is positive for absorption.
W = 4.27 A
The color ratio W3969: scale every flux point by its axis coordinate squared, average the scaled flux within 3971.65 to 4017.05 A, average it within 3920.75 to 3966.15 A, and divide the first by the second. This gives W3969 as 1.8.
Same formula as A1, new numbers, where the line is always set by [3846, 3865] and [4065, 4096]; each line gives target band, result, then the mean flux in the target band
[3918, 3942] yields 0.40 mag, 151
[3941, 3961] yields 0.10 mag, 214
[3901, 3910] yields -0.21 mag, 243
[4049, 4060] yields -0.06 mag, 329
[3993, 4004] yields -0.21 mag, 328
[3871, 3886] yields 0.08 mag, 168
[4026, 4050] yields -0.10 mag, 328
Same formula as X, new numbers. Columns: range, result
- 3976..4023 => 319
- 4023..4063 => 329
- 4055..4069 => 317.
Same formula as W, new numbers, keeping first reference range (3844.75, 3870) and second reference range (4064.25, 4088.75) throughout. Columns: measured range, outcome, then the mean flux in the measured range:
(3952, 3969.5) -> 4.2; 182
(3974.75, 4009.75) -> -4.9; 301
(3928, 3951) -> 7.7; 151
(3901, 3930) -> -1.7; 219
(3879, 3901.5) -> -2.2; 209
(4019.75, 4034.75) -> -2.6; 338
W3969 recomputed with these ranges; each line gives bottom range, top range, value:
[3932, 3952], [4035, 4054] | 2.17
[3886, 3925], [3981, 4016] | 1.48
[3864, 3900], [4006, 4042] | 1.96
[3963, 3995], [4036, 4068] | 1.50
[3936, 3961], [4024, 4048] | 1.77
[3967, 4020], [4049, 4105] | 1.17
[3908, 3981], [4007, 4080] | 1.88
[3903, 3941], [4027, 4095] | 1.89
